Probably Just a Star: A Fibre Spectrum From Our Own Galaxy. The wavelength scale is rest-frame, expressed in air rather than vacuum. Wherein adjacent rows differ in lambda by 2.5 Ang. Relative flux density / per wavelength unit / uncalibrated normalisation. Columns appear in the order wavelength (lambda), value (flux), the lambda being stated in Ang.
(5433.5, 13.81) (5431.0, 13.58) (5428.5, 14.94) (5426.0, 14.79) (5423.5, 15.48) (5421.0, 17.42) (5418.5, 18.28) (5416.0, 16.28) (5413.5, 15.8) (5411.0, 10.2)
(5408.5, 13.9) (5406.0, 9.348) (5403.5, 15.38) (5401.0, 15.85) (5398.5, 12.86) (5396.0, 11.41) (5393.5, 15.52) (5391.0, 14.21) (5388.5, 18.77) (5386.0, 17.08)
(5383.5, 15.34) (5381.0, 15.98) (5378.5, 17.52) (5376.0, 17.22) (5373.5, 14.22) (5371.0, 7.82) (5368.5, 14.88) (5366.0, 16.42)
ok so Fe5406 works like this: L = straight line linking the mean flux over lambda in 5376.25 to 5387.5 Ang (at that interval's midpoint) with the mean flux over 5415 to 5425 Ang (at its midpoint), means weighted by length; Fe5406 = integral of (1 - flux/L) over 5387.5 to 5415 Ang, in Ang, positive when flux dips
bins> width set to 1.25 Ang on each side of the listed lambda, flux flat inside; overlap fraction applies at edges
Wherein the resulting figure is 4.6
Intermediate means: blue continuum 16.6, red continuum 16.8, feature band 13.9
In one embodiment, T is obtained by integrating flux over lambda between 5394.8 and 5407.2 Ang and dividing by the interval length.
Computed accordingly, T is 13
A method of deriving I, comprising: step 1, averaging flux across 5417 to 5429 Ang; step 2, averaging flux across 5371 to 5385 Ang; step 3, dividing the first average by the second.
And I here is 1.1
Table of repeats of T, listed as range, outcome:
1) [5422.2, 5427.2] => 15.2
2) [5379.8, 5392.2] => 16.3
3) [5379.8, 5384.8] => 15.7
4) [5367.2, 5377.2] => 13.5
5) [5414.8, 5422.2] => 17.3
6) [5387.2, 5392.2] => 16.5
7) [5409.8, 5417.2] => 14.1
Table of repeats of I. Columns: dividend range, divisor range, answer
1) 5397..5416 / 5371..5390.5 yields 0.85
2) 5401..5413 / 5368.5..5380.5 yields 0.89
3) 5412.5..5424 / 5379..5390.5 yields 1.00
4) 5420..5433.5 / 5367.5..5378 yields 1.09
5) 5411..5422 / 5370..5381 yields 1.11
